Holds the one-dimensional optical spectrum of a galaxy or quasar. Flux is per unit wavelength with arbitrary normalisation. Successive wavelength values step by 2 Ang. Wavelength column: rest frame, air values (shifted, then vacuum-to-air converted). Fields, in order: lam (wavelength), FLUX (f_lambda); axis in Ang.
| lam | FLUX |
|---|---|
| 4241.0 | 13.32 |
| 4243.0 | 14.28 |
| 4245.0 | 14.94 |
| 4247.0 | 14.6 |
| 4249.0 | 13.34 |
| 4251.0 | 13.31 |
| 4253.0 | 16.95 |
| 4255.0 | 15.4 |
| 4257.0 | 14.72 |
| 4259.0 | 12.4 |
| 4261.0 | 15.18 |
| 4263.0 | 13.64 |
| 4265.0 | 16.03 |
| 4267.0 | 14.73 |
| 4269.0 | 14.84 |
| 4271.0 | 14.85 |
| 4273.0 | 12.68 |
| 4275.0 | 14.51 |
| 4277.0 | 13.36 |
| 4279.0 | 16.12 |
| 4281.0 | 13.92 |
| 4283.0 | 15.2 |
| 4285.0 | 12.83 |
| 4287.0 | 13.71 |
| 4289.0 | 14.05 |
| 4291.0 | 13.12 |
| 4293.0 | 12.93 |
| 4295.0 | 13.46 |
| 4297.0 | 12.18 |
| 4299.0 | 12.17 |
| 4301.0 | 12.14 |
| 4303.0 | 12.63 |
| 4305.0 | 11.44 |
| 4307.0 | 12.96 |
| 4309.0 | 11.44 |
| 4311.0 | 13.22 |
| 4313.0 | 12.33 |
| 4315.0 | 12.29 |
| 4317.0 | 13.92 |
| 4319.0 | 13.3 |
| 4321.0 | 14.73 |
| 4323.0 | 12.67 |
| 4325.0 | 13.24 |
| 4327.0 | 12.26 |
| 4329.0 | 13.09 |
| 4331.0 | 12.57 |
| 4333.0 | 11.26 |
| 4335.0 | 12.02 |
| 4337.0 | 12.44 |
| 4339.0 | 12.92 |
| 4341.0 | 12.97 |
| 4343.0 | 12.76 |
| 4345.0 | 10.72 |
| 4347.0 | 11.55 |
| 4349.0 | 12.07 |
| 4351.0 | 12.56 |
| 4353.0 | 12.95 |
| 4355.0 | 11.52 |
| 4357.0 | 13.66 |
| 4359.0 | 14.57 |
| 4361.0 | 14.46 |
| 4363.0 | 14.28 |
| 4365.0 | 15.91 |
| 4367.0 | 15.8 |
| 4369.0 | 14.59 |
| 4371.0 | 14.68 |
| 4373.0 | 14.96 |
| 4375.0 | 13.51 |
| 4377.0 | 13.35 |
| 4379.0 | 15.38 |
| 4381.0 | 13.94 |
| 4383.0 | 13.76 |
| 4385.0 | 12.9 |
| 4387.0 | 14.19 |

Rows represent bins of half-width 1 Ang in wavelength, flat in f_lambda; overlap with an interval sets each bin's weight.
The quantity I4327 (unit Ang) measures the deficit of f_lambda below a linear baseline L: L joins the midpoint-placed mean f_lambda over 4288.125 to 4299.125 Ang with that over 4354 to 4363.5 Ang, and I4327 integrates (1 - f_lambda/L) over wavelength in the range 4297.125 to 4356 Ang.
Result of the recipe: 3.8 Ang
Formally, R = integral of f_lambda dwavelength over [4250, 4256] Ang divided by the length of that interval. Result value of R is 15.2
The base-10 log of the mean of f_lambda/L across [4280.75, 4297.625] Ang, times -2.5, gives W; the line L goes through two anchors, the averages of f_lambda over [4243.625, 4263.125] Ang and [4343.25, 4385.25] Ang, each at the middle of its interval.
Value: 0.06 mag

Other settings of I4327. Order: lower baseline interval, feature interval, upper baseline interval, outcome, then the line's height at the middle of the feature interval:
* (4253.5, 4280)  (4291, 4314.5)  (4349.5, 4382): 3.12 Ang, 14.4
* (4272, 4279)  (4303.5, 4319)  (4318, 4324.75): 1.18 Ang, 13.6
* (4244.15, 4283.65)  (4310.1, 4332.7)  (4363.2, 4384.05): 2.41 Ang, 14.6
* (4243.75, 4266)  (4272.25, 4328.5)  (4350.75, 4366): 4.22 Ang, 14.2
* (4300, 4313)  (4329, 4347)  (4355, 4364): 1.43 Ang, 13.3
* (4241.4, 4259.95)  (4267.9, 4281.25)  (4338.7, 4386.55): -0.11 Ang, 14.2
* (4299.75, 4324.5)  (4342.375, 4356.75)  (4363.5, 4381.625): 1.93 Ang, 14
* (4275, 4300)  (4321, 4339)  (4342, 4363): 0.64 Ang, 13.1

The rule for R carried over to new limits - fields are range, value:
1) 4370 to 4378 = 14.1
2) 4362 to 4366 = 15.1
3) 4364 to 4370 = 15.4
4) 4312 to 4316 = 12.3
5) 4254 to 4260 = 14.2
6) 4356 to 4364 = 14.2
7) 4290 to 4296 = 13.2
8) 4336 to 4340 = 12.7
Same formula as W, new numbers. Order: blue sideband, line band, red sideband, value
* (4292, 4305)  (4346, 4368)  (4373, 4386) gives 0.00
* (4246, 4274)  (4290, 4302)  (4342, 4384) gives 0.12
